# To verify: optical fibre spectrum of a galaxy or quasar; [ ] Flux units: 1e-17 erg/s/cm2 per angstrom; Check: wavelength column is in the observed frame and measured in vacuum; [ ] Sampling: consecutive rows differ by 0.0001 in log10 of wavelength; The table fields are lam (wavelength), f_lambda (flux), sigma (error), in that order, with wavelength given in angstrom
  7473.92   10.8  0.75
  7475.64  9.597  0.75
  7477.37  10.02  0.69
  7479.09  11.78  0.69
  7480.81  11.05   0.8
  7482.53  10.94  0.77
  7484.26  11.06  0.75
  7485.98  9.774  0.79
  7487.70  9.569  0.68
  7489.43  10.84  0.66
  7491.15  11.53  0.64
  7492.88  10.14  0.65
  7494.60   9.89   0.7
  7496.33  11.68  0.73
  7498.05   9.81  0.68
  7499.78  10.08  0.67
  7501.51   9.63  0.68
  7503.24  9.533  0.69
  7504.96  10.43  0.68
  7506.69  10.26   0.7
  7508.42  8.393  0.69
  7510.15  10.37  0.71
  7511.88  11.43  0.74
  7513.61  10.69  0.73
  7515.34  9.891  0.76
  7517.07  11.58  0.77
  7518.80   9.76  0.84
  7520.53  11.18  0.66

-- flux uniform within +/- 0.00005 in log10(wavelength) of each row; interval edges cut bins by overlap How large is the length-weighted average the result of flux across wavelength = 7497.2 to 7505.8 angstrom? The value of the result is 9.89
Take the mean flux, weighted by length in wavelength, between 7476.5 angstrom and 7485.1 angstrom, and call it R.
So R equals 11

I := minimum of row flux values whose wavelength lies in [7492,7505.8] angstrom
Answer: 9.533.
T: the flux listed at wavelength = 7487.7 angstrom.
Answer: 9.569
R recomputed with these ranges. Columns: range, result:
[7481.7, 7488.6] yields 10.3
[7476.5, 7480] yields 10.9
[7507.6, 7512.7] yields 10.1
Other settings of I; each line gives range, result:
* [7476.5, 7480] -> 10.02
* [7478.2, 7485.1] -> 10.94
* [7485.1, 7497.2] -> 9.569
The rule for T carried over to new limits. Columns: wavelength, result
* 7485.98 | 9.774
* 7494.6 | 9.89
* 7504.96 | 10.43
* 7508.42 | 8.393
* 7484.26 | 11.06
